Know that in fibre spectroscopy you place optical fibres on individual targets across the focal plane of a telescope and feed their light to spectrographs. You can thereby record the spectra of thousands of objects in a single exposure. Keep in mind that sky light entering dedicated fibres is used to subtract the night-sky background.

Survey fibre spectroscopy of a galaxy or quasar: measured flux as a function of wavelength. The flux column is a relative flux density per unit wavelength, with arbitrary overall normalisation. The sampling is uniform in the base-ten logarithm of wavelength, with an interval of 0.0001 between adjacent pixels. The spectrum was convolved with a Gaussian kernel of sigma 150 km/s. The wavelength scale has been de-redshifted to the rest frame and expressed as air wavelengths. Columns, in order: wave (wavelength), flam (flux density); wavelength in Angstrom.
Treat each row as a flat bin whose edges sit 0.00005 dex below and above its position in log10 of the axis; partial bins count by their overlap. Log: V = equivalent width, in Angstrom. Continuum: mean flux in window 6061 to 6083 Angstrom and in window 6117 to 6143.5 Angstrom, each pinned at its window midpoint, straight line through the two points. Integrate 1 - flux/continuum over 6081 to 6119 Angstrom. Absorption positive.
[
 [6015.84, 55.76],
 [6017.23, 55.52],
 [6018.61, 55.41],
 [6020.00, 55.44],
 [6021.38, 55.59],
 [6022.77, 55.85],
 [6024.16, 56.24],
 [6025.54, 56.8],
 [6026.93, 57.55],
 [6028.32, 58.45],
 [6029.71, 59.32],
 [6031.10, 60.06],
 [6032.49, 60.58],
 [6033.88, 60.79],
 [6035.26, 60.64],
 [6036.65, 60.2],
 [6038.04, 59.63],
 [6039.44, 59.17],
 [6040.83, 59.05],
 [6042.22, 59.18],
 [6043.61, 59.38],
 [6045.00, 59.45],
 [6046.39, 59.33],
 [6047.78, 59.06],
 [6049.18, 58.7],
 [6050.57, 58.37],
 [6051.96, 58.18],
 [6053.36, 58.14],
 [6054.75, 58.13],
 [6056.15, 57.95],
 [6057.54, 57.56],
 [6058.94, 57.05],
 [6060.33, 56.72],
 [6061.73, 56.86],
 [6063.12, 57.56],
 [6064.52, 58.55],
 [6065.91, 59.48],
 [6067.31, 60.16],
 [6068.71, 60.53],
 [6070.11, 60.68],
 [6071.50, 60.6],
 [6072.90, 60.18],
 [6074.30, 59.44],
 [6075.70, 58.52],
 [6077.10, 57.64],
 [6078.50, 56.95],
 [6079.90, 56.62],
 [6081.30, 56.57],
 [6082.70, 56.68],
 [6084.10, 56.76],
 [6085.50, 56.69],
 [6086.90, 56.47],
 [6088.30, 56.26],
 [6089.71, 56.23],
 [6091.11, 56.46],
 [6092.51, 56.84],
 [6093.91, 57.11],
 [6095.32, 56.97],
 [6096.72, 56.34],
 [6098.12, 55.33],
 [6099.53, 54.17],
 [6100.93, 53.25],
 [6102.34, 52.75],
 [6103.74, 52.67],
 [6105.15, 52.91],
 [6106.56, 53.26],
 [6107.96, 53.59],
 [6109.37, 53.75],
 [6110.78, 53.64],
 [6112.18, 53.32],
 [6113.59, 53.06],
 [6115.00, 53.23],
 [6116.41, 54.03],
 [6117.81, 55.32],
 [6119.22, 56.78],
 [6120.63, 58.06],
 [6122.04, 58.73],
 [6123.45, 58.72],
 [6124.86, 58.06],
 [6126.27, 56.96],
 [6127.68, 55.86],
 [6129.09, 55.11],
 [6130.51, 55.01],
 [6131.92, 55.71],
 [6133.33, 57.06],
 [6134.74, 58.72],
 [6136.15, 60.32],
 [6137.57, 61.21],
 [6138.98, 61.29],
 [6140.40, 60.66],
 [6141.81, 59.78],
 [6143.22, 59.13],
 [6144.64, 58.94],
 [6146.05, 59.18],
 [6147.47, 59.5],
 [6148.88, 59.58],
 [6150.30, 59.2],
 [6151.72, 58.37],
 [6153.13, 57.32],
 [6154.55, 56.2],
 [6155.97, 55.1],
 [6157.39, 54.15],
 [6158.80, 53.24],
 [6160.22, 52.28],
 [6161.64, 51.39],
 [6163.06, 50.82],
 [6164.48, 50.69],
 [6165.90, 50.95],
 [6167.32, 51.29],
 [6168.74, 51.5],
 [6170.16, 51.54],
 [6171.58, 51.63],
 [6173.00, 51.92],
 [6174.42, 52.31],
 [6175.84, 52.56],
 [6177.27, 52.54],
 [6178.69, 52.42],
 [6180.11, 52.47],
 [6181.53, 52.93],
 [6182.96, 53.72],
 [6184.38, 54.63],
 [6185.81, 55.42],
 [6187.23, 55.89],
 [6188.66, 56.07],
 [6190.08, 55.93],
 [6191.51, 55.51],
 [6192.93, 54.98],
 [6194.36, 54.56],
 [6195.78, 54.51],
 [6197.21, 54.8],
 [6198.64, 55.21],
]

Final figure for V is 2.2 Angstrom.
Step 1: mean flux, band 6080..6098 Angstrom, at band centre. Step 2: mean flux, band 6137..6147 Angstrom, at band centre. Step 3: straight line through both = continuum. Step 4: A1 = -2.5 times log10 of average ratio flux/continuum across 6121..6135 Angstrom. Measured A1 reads 0.04 mag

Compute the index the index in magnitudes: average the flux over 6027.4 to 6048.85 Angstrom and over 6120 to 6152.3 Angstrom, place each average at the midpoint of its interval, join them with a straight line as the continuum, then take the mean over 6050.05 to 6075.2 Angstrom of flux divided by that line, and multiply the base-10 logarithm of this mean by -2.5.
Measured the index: 0.01 mag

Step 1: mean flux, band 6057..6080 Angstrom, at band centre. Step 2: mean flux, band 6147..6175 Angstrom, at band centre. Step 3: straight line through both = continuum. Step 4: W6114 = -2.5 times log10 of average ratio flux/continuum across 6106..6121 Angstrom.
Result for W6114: 0.04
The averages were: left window 58.6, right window 53.9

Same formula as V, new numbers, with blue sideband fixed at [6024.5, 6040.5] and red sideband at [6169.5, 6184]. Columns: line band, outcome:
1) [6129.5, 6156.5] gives -2.23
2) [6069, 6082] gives -0.31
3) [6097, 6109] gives 0.51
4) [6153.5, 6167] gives 0.11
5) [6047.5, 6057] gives 0.01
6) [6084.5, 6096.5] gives -0.01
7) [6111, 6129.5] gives -0.25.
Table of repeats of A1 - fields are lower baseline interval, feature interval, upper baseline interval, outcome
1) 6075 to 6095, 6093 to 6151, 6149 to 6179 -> -0.03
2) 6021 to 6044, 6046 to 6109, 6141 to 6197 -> 0.01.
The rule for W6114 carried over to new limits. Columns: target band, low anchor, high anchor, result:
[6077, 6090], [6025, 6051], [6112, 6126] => 0.02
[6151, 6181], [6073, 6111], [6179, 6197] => 0.04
